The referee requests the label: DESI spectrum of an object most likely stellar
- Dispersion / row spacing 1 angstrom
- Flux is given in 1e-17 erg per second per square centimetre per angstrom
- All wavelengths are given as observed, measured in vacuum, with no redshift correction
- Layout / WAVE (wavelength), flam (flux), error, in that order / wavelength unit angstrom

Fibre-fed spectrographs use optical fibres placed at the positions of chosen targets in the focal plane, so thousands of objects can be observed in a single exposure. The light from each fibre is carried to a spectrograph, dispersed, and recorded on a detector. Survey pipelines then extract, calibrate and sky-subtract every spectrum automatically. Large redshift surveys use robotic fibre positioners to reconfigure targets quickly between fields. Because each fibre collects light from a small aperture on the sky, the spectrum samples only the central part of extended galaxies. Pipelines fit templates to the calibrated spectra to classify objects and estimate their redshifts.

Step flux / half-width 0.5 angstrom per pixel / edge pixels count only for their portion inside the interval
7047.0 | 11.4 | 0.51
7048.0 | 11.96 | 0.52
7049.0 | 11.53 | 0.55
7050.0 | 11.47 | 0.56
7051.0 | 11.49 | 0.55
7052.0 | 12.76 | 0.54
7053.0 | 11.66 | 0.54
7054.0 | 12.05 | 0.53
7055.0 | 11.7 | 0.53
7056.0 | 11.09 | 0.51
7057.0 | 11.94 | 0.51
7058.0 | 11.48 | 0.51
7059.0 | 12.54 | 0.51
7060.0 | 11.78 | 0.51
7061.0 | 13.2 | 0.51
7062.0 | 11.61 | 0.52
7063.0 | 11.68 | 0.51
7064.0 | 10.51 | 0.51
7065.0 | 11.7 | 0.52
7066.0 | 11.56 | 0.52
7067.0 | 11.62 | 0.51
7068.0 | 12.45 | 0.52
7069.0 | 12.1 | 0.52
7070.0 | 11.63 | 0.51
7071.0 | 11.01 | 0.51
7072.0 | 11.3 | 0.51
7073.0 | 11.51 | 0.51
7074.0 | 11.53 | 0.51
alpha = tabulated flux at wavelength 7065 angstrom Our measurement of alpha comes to 11.7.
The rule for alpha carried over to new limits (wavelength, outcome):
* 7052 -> 12.76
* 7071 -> 11.01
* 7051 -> 11.49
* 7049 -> 11.53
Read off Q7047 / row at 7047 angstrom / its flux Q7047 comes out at 11.4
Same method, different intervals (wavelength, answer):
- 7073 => 11.51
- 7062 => 11.61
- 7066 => 11.56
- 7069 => 12.1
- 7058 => 11.48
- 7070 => 11.63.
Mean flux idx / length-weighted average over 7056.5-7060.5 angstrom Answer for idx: 11.9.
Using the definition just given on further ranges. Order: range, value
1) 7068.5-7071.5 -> 11.6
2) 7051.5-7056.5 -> 11.9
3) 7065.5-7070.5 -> 11.9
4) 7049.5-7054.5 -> 11.9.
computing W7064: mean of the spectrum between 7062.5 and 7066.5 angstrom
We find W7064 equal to 11.4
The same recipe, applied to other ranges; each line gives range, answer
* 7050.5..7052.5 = 12.1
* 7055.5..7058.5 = 11.5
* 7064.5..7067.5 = 11.6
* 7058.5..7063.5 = 12.2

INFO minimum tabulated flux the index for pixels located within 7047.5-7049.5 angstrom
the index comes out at 11.53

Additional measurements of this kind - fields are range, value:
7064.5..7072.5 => 11.01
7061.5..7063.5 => 11.61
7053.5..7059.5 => 11.09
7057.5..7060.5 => 11.48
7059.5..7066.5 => 10.51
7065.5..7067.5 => 11.56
